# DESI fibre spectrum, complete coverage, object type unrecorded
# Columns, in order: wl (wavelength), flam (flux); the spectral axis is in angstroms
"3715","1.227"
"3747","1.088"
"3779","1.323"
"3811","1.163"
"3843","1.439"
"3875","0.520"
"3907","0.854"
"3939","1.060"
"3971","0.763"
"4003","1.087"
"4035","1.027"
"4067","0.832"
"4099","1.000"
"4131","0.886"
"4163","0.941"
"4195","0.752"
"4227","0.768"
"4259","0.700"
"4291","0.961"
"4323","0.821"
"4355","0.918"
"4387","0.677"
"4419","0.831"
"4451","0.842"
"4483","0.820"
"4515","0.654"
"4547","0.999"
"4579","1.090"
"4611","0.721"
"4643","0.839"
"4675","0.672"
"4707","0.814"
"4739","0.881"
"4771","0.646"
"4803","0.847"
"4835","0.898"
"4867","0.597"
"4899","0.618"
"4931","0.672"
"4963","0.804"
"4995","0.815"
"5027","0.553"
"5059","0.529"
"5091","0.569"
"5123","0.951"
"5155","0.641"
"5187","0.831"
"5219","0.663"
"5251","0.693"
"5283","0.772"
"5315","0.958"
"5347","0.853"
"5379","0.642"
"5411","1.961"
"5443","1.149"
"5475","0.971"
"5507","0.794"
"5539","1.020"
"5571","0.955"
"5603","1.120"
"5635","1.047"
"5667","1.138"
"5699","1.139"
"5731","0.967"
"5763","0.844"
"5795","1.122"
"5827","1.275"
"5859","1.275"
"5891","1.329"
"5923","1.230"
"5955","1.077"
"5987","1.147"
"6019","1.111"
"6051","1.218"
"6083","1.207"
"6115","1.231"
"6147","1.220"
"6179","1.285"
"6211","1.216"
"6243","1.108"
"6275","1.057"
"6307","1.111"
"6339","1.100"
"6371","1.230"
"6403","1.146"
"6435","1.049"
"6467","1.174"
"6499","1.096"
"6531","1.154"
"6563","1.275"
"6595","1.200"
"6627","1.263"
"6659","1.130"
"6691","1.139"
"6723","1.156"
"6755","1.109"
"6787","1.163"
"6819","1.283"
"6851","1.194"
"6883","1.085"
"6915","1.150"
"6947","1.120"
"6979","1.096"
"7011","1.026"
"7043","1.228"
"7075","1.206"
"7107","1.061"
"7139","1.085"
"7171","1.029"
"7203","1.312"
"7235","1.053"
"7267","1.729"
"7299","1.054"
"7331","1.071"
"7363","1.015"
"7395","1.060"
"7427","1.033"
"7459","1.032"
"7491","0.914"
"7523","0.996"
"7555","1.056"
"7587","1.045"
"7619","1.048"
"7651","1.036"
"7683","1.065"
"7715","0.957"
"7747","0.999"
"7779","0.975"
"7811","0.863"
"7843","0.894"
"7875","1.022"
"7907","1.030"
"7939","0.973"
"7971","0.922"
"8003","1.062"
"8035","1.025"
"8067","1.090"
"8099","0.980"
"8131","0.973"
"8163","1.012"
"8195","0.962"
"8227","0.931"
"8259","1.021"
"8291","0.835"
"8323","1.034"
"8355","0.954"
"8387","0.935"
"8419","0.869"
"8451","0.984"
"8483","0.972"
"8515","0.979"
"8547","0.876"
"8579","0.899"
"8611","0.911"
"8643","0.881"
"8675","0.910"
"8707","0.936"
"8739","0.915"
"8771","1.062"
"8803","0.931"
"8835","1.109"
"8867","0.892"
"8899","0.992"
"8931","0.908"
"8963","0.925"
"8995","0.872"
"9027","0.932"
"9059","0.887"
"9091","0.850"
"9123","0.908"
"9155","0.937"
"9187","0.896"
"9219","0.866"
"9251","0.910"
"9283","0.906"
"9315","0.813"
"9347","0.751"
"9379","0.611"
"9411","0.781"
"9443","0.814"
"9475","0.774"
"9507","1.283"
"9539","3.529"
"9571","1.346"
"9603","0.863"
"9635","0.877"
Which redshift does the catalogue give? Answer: 0.452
